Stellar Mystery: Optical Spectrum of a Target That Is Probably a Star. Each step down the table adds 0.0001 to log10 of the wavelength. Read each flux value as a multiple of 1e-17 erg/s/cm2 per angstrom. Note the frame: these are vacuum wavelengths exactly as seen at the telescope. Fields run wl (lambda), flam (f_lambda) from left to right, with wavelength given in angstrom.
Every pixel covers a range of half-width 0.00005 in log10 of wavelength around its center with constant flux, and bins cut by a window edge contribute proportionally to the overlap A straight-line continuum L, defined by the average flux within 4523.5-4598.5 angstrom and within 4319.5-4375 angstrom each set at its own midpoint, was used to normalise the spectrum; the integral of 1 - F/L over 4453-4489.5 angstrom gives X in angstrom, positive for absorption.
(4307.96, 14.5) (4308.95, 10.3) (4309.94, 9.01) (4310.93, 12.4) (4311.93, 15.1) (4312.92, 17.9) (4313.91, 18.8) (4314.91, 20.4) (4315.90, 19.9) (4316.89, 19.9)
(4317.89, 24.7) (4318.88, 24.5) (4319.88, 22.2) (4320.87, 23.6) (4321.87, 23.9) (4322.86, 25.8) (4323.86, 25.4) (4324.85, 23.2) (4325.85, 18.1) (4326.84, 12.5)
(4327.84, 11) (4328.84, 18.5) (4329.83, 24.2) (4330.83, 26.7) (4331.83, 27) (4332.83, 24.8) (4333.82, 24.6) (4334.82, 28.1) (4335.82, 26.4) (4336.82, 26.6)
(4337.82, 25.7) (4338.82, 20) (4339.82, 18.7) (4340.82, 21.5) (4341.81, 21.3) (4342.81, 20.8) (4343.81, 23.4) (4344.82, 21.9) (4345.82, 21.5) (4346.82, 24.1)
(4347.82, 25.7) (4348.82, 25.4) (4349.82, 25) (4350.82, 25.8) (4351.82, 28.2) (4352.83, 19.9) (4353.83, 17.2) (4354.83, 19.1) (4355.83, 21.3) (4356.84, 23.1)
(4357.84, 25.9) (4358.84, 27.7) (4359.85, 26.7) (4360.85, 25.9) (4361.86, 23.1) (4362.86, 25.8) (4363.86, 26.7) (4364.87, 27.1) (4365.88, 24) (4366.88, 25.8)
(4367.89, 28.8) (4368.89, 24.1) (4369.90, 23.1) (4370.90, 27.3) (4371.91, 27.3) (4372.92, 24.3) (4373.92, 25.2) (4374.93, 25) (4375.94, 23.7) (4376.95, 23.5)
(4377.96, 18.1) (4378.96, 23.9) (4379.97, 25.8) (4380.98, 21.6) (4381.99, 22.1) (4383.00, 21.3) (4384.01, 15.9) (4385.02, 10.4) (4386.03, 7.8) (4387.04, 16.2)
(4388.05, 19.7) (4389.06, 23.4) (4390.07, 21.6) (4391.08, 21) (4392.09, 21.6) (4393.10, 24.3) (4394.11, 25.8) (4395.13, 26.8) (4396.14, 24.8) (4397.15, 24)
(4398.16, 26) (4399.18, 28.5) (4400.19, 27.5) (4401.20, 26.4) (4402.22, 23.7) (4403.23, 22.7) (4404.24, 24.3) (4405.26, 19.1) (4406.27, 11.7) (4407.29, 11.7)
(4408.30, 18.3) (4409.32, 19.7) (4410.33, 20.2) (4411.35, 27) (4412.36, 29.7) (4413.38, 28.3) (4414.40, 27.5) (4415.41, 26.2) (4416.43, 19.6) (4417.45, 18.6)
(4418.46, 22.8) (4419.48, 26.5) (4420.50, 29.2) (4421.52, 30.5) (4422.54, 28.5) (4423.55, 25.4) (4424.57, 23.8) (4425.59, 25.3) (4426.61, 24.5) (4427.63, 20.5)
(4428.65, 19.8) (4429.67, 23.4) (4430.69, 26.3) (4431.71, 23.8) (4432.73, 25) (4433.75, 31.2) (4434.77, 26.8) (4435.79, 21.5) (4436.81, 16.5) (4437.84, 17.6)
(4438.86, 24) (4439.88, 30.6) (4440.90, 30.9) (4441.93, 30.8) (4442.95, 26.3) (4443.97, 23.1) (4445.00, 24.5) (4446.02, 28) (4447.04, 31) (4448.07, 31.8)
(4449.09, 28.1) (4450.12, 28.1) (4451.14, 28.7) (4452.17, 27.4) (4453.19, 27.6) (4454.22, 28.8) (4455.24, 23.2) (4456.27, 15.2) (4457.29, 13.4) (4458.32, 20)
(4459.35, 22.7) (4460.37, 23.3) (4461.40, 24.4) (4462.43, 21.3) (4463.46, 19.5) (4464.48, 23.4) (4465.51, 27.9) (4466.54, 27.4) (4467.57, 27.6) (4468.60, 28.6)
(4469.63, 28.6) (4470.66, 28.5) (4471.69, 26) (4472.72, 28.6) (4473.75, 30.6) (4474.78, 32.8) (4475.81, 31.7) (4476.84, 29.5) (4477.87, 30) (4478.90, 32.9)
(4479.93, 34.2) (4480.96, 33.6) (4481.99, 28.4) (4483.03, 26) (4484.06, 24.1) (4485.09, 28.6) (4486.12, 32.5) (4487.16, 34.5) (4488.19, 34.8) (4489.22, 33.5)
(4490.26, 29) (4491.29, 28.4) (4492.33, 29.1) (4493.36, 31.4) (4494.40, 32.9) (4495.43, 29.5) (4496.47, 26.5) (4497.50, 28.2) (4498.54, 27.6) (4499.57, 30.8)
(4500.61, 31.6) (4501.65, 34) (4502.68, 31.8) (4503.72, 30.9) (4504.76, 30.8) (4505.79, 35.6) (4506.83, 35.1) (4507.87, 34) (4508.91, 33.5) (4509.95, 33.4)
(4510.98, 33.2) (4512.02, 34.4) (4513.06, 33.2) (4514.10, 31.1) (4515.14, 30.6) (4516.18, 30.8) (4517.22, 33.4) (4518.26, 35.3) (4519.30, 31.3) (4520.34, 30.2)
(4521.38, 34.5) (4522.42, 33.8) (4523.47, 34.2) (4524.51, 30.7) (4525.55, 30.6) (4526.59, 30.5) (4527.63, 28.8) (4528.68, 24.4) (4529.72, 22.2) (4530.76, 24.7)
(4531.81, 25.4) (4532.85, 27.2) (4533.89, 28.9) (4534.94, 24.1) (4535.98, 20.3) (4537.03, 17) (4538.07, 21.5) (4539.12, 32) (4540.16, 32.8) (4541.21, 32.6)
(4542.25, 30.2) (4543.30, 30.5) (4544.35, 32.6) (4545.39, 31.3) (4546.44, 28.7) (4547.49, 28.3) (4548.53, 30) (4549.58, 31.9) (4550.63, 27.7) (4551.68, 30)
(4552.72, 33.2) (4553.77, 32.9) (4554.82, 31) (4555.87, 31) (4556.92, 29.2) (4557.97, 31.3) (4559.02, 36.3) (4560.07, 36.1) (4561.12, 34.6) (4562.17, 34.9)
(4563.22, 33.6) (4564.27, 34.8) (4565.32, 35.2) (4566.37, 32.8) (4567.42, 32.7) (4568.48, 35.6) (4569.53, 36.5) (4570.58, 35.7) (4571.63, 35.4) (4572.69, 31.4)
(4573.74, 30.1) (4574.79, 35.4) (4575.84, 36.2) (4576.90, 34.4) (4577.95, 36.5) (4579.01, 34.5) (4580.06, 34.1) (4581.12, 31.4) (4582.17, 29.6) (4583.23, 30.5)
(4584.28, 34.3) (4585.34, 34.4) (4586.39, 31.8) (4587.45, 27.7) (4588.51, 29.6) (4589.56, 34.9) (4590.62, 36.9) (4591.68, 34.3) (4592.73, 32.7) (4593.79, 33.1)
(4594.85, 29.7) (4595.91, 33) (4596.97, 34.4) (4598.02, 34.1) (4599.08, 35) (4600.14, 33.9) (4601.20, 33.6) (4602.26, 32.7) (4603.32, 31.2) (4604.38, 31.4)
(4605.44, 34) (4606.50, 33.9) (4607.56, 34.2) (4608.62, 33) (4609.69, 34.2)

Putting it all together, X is 1.14 angstrom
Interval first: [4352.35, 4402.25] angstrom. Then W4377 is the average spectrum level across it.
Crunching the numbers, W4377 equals 23.2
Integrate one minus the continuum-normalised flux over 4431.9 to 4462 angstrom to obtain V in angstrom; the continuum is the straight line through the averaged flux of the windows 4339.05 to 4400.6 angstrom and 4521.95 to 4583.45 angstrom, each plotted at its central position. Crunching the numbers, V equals 1.5 angstrom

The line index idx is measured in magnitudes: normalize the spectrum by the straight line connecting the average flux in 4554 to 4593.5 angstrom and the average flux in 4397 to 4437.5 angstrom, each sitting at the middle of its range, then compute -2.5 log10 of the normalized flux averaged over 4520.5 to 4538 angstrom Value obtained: 0.13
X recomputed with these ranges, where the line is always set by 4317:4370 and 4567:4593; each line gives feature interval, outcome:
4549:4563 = 0.1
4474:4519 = -2.3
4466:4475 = 0.1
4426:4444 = 1.8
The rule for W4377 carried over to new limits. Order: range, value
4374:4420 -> 22.1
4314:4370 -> 23.3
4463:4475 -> 27.4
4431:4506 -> 27.8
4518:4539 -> 27.8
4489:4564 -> 30.6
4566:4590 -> 33.3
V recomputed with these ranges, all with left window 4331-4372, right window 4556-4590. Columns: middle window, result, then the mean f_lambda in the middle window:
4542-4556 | 0.8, 30.7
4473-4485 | -0.3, 30.3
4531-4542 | 2.0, 26.2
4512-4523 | -0.5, 32.5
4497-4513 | -0.9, 32.4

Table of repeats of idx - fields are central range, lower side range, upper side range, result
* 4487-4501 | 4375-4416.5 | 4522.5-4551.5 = -0.158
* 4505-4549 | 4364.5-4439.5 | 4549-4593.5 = 0.015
